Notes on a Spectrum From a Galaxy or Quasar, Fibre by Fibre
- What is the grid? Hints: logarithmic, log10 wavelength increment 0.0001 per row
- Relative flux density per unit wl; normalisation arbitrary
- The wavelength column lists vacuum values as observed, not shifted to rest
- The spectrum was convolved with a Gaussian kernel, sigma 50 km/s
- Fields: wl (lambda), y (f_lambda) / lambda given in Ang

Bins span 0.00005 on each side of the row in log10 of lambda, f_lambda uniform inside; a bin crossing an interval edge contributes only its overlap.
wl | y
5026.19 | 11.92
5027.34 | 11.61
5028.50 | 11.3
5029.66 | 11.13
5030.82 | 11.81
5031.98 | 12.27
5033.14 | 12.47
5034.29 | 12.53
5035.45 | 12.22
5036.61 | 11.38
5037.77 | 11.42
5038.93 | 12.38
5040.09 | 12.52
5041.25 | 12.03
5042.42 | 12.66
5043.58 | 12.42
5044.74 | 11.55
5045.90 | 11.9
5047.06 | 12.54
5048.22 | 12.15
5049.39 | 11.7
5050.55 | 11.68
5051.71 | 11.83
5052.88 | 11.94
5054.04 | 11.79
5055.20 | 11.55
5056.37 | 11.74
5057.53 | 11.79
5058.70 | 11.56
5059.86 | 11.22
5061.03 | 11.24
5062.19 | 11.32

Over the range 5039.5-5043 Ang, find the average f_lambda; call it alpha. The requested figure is 12.4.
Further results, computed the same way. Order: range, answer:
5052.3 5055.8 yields 11.8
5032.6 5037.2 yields 12.2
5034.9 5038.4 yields 11.7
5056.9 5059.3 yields 11.7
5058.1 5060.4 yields 11.4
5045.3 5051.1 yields 12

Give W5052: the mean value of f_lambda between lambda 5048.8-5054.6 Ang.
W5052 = 11.8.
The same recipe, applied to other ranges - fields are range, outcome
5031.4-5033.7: 12.4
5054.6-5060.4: 11.6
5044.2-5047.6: 12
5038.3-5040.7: 12.4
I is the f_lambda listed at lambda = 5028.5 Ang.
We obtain 11.3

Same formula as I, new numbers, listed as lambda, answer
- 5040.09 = 12.52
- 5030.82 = 11.81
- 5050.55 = 11.68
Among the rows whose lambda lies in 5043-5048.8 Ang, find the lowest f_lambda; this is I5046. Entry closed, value 11.55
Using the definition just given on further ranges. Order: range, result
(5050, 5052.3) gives 11.68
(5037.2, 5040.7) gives 11.42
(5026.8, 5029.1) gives 11.3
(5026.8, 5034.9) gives 11.13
